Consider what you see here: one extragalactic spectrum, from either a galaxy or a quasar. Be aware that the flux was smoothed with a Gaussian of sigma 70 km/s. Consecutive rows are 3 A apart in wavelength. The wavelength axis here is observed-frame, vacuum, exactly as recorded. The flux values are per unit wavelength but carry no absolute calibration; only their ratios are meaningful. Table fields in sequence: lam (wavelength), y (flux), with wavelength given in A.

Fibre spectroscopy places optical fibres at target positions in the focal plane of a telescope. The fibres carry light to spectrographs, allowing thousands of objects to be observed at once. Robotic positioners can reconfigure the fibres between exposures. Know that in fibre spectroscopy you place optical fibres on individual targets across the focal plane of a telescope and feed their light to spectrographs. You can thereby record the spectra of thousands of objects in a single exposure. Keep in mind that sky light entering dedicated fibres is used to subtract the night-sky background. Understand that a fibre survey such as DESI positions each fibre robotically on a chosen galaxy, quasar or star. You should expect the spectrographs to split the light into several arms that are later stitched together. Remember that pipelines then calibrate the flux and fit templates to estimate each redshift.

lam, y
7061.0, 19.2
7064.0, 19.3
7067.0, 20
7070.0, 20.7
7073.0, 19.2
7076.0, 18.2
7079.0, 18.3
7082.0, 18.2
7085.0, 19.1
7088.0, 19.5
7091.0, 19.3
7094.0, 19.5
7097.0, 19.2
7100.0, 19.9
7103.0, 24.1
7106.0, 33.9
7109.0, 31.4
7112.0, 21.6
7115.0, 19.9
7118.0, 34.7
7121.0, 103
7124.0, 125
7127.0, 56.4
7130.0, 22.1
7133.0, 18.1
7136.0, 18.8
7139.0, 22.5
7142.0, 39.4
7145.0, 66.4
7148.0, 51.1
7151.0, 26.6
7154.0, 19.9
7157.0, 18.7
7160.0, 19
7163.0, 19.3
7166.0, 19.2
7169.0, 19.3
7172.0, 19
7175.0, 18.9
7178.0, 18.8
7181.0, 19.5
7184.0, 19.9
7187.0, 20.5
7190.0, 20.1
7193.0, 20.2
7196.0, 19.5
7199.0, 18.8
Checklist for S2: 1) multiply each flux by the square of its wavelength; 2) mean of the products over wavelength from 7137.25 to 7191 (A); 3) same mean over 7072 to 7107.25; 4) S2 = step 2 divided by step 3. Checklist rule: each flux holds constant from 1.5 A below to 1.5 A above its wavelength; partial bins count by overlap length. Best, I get 1.26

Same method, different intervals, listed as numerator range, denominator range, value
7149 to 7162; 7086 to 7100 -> 1.16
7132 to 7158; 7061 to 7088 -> 1.69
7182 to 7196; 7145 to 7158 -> 0.60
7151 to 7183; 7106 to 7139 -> 0.45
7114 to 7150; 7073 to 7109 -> 2.30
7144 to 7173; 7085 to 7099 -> 1.44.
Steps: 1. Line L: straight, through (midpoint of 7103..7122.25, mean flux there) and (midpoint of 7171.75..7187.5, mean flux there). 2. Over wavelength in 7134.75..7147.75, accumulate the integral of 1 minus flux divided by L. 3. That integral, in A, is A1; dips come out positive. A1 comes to -3.7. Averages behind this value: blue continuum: 38.6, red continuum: 19.4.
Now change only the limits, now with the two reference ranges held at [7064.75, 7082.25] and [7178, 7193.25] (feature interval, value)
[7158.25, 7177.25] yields 0.7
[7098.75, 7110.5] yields -4.9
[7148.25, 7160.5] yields -2.9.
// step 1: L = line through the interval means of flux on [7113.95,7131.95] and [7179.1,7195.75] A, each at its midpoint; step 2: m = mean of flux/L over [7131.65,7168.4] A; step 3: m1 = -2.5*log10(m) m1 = 0.47 mag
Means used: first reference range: 60.1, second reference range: 20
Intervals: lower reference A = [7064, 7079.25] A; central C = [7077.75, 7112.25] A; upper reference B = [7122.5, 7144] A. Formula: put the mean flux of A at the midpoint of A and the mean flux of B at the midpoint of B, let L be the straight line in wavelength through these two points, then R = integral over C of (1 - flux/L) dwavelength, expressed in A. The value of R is 8.0 A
